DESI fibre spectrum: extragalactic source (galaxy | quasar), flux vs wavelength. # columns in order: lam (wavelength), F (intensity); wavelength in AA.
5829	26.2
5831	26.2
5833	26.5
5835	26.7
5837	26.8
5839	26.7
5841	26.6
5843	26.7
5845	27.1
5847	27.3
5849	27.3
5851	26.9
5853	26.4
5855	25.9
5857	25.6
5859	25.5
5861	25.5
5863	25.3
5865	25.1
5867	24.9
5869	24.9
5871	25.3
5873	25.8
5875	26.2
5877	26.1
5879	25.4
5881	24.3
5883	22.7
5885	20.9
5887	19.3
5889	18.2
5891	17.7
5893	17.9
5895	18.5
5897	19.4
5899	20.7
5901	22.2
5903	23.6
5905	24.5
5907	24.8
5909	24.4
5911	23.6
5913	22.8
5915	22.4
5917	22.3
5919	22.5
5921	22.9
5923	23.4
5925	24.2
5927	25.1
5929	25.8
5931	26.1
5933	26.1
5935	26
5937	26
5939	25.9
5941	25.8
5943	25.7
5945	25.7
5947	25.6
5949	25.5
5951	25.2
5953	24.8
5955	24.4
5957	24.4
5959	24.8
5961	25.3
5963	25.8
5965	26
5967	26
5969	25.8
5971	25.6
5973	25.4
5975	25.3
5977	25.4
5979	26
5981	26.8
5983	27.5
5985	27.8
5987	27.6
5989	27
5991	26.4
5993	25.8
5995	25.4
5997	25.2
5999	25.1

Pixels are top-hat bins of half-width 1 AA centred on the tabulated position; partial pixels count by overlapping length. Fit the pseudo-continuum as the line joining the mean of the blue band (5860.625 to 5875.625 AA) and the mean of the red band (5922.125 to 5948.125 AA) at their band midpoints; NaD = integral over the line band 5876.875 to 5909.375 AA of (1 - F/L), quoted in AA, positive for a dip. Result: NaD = 4.8 AA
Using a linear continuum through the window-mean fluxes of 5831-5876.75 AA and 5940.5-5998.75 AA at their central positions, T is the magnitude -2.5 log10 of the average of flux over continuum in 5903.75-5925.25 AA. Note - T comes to 0.112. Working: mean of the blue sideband 26.1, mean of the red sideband 25.8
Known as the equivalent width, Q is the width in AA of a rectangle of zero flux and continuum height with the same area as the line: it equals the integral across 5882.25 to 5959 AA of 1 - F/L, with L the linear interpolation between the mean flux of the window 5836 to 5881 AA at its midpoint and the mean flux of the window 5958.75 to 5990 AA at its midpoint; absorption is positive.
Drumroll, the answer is 8.05 AA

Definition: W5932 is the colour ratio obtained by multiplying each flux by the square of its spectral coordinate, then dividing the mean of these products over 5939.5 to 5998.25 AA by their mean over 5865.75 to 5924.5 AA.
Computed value 1.17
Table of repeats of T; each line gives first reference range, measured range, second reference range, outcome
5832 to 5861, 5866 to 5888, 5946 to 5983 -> 0.09 mag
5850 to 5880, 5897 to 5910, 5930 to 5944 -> 0.12 mag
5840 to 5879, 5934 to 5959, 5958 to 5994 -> 0.03 mag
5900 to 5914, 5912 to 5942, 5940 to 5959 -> 0.00 mag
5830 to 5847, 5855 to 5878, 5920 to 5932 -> 0.02 mag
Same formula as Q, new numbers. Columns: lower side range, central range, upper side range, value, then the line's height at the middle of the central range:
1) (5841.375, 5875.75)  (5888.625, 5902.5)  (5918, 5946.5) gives 3.3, 25.5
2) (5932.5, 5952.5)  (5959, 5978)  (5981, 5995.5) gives 0.6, 26.4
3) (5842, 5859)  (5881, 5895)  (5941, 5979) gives 3.5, 26.2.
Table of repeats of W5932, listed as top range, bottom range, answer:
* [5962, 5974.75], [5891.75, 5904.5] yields 1.29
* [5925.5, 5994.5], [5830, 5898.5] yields 1.09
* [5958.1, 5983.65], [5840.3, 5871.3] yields 1.03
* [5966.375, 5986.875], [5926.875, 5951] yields 1.03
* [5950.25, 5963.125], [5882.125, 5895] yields 1.32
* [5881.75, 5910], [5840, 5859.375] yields 0.81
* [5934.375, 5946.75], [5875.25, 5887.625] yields 1.13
